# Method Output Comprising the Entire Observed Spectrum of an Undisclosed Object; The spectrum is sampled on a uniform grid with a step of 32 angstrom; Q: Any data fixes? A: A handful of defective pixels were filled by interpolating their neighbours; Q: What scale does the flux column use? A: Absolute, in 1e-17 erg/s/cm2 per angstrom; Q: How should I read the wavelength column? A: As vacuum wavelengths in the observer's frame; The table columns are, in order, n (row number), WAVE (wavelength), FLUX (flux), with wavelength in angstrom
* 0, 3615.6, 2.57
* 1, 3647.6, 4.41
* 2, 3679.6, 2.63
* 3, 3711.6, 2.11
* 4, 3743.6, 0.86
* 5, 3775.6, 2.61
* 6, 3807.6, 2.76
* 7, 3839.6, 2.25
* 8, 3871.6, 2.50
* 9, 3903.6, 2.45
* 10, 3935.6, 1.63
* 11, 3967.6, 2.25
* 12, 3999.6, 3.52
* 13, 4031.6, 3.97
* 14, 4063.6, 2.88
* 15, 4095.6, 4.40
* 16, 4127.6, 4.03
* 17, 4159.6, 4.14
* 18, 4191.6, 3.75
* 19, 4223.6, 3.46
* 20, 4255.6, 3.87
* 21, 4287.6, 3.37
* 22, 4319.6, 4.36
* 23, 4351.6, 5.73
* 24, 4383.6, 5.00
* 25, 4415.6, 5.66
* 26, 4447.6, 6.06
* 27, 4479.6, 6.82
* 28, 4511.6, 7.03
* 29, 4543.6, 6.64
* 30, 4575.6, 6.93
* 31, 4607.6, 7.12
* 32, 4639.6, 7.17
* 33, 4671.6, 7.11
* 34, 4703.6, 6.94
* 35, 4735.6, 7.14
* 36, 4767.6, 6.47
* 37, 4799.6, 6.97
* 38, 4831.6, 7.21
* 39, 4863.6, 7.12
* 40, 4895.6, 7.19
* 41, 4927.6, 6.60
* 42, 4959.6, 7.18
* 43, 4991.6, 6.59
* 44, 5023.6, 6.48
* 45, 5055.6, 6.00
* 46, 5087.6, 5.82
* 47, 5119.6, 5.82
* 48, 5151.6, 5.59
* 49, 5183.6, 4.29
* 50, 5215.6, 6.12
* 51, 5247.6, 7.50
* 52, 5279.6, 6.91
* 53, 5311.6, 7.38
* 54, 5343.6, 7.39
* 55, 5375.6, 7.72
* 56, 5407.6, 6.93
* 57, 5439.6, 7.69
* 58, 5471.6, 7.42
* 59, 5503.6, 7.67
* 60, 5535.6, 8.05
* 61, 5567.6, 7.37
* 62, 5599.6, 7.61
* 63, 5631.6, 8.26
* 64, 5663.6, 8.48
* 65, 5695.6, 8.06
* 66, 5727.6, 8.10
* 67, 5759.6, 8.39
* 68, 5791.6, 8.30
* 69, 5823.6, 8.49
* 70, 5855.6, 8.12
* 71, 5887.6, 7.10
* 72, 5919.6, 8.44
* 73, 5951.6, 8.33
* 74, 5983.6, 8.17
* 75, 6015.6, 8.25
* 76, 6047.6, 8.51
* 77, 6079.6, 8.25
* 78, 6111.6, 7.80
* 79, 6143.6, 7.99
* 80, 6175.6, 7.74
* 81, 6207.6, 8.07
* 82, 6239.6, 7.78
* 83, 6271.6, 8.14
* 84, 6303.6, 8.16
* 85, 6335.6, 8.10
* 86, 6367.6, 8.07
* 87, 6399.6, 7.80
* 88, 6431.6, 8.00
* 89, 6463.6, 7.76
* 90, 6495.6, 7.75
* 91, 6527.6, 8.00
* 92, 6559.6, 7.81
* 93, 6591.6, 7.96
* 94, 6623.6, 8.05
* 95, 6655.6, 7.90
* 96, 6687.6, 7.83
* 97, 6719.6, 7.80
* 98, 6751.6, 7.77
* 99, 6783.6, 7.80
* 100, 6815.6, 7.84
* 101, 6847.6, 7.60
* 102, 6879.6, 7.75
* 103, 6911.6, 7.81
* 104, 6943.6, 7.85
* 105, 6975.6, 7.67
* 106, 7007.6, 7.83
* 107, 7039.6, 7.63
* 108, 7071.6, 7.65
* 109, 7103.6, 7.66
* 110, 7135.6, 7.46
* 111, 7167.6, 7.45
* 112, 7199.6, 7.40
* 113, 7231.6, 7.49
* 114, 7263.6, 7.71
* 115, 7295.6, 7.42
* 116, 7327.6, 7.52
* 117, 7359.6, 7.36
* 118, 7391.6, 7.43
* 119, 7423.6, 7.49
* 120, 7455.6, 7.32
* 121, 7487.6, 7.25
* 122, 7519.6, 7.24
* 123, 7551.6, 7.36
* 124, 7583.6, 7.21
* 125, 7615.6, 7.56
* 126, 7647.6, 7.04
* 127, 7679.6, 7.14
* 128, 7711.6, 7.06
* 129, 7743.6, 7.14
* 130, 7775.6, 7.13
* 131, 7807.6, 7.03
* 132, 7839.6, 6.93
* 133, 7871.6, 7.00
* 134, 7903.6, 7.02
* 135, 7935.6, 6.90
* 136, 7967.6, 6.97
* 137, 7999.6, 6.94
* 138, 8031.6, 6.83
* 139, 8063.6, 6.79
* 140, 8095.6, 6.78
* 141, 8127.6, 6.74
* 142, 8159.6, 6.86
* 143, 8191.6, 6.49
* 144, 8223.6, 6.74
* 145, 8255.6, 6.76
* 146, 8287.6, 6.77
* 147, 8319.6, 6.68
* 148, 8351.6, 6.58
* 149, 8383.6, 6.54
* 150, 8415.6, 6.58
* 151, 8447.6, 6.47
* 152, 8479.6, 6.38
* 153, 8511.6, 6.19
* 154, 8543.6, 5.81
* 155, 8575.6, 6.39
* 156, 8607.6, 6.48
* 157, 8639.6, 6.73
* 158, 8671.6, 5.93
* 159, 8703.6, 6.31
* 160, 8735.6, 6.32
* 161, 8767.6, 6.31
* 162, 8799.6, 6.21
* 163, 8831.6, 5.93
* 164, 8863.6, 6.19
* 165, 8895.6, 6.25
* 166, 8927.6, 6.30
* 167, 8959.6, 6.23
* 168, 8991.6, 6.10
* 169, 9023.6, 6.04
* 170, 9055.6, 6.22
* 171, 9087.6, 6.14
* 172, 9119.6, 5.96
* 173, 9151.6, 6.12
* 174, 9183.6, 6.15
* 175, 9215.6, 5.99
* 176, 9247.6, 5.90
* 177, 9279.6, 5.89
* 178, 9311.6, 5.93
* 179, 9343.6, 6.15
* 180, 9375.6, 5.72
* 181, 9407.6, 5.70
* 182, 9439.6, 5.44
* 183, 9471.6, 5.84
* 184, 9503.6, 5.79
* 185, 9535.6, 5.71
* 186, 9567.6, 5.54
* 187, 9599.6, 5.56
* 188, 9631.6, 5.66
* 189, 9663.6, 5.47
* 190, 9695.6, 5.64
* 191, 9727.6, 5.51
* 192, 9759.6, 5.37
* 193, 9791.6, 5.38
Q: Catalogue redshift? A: 0.00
